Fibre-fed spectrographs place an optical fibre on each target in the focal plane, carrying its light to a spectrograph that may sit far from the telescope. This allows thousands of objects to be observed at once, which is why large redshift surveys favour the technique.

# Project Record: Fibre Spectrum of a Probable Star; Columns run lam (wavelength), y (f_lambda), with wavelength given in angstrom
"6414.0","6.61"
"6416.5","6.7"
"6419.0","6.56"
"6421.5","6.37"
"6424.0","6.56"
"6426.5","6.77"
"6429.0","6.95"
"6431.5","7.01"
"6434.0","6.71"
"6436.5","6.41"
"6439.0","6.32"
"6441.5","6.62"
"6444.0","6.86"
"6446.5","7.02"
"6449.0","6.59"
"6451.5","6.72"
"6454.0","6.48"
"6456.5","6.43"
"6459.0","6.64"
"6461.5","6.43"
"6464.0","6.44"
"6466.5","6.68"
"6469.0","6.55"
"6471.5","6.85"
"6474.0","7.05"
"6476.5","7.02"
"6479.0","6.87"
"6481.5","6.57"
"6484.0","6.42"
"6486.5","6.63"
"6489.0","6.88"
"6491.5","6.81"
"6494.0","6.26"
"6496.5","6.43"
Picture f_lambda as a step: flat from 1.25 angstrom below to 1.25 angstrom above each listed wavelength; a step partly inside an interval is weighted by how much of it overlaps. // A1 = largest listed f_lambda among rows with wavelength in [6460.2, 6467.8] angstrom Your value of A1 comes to 6.68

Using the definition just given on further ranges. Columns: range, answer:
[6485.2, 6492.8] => 6.88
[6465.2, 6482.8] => 7.05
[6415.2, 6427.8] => 6.77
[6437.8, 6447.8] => 7.02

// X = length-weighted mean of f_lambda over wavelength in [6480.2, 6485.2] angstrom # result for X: 6.5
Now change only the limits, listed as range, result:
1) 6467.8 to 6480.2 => 6.87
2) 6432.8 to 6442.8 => 6.52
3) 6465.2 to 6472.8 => 6.69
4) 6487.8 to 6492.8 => 6.84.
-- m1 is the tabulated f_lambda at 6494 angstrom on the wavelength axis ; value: 6.26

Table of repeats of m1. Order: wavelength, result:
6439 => 6.32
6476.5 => 7.02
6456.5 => 6.43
